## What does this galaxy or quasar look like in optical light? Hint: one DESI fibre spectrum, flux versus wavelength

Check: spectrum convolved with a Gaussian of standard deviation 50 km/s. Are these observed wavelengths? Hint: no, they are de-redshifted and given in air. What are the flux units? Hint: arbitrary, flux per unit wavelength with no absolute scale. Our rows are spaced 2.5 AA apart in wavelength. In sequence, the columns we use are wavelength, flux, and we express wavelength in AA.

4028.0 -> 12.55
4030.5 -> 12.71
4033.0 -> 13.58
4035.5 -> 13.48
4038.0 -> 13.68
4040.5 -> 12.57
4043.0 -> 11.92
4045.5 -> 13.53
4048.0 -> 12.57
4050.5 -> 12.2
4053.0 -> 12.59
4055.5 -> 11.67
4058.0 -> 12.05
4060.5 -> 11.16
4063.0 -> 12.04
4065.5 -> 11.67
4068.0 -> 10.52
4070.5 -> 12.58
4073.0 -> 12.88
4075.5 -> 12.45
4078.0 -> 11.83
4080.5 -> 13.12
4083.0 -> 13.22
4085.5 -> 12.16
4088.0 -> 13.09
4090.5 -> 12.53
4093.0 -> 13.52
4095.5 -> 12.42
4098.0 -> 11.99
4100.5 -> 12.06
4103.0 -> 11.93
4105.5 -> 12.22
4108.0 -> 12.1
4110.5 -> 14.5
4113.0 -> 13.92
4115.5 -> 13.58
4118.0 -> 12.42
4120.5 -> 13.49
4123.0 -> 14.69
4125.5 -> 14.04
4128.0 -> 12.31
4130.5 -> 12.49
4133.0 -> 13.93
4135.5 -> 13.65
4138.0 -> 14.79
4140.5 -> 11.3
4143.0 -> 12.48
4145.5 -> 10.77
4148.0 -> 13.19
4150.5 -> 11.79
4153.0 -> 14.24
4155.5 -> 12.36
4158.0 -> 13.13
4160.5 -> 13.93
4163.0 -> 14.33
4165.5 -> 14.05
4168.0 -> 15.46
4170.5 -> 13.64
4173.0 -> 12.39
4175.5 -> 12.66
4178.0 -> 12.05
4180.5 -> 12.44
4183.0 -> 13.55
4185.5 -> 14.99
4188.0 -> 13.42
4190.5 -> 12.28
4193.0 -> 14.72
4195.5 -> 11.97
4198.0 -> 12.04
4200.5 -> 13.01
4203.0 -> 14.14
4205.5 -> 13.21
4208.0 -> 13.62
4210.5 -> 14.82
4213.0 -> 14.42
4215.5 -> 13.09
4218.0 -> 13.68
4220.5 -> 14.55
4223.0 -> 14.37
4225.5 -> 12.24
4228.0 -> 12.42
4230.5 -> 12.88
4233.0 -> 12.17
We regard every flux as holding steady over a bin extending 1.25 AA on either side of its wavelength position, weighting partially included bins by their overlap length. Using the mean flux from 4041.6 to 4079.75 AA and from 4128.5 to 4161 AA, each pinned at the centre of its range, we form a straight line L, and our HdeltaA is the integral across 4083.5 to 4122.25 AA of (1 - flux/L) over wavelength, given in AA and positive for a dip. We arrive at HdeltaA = -1.0 AA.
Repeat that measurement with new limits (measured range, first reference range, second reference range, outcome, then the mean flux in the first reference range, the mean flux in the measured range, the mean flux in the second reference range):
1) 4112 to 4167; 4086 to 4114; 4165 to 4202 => -1.1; 12.7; 13.2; 13.2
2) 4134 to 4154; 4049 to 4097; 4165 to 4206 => 0.2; 12.3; 12.8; 13.3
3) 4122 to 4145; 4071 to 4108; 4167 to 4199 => -0.7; 12.5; 13.2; 13.2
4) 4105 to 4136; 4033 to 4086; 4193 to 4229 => -1.3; 12.4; 13.4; 13.5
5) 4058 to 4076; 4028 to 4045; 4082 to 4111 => 1.3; 13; 11.9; 12.6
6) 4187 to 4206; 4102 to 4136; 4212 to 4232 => 0.4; 13.2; 13.1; 13.4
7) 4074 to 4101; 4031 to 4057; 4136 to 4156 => 0.3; 12.8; 12.6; 12.7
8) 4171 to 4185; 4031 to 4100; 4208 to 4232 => 0.5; 12.5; 12.8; 13.6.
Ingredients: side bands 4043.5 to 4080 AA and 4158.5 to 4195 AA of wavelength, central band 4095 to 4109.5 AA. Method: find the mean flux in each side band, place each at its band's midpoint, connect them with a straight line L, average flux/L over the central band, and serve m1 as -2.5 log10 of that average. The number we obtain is 0.04 mag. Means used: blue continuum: 12.1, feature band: 12.1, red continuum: 13.5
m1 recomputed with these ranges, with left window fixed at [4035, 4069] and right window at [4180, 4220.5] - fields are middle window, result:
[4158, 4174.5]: -0.05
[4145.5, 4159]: 0.03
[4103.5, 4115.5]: -0.03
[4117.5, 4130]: -0.04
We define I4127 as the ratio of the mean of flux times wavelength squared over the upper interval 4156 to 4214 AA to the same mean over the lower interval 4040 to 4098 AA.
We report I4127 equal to 1.2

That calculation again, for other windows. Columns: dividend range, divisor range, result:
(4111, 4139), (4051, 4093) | 1.14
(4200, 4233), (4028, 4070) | 1.19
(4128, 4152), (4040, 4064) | 1.09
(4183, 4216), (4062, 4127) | 1.12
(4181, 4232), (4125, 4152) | 1.09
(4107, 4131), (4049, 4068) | 1.17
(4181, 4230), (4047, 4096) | 1.17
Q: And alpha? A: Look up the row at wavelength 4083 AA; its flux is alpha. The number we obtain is 13.22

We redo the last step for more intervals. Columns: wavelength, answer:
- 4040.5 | 12.57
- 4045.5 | 13.53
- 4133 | 13.93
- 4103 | 11.93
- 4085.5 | 12.16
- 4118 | 12.42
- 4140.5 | 11.3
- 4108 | 12.1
